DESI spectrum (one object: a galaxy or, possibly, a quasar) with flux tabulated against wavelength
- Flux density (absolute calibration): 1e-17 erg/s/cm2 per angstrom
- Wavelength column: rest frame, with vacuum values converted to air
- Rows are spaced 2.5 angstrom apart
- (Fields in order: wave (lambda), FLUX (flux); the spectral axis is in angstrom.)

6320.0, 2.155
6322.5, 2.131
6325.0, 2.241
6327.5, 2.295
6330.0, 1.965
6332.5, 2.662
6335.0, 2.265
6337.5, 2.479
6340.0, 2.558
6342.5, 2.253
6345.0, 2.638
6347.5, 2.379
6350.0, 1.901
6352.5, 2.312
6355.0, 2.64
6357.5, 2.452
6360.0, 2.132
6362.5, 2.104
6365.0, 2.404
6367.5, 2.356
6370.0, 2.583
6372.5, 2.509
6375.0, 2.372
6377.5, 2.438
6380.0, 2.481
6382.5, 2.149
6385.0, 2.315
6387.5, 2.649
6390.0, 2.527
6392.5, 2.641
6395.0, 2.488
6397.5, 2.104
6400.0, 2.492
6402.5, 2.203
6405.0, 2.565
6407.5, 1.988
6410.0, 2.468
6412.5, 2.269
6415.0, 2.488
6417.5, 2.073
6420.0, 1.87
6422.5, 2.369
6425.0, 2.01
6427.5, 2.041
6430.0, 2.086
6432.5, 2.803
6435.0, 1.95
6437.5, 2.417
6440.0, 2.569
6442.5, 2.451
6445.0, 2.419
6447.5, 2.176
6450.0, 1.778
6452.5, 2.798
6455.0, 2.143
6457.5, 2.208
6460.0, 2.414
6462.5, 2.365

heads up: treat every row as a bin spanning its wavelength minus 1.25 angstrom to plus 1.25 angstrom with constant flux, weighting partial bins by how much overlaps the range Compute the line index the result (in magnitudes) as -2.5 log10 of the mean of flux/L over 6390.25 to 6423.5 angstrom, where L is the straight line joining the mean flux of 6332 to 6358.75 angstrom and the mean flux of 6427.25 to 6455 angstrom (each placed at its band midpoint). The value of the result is 0.016 mag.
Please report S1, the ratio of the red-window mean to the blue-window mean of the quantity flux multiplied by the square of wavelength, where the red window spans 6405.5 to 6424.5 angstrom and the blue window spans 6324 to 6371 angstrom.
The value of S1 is 0.97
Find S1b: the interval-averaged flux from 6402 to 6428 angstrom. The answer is 2.22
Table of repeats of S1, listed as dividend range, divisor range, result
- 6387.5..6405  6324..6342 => 1.06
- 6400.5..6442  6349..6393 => 0.97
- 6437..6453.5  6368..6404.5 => 0.99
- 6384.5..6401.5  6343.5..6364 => 1.07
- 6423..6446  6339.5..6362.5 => 1.01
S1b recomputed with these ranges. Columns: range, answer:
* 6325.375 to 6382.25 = 2.37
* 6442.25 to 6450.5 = 2.22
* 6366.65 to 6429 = 2.34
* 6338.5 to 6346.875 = 2.48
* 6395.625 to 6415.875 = 2.32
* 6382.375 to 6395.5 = 2.49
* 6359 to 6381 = 2.38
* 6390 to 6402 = 2.43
